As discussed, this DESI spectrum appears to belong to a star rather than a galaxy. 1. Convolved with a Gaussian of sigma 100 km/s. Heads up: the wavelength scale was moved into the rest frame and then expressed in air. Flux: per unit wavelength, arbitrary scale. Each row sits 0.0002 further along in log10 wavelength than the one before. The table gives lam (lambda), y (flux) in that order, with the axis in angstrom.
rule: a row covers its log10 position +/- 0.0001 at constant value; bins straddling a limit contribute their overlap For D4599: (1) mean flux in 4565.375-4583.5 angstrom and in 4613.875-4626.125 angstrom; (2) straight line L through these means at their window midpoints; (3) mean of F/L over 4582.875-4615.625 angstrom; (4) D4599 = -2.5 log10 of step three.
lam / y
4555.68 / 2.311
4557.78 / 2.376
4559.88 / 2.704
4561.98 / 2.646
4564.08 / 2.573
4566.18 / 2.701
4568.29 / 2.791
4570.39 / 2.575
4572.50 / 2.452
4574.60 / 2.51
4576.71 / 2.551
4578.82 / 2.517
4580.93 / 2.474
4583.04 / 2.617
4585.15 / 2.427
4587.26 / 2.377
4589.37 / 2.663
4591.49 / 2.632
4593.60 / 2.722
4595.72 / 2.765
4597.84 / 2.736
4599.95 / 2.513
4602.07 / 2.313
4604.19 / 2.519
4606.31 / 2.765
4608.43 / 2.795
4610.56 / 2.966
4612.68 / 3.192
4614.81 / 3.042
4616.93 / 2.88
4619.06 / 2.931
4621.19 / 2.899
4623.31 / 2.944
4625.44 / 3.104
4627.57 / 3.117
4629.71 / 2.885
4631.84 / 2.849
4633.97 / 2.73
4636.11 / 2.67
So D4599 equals 0.04 mag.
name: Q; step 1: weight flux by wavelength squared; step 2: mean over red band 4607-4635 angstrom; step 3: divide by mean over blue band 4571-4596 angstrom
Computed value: 1.17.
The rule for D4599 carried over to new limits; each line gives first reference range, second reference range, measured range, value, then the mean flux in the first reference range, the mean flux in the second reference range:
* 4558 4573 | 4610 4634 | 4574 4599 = 0.07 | 2.63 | 2.97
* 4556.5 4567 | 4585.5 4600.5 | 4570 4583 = 0.04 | 2.59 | 2.62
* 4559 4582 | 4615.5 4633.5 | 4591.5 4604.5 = 0.07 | 2.59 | 2.95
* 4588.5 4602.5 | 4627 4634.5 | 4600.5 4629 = -0.04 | 2.63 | 2.89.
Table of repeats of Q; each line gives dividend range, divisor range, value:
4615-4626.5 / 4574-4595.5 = 1.18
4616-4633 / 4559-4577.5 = 1.16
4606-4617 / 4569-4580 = 1.19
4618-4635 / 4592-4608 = 1.13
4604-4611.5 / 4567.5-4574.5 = 1.09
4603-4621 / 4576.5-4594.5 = 1.14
